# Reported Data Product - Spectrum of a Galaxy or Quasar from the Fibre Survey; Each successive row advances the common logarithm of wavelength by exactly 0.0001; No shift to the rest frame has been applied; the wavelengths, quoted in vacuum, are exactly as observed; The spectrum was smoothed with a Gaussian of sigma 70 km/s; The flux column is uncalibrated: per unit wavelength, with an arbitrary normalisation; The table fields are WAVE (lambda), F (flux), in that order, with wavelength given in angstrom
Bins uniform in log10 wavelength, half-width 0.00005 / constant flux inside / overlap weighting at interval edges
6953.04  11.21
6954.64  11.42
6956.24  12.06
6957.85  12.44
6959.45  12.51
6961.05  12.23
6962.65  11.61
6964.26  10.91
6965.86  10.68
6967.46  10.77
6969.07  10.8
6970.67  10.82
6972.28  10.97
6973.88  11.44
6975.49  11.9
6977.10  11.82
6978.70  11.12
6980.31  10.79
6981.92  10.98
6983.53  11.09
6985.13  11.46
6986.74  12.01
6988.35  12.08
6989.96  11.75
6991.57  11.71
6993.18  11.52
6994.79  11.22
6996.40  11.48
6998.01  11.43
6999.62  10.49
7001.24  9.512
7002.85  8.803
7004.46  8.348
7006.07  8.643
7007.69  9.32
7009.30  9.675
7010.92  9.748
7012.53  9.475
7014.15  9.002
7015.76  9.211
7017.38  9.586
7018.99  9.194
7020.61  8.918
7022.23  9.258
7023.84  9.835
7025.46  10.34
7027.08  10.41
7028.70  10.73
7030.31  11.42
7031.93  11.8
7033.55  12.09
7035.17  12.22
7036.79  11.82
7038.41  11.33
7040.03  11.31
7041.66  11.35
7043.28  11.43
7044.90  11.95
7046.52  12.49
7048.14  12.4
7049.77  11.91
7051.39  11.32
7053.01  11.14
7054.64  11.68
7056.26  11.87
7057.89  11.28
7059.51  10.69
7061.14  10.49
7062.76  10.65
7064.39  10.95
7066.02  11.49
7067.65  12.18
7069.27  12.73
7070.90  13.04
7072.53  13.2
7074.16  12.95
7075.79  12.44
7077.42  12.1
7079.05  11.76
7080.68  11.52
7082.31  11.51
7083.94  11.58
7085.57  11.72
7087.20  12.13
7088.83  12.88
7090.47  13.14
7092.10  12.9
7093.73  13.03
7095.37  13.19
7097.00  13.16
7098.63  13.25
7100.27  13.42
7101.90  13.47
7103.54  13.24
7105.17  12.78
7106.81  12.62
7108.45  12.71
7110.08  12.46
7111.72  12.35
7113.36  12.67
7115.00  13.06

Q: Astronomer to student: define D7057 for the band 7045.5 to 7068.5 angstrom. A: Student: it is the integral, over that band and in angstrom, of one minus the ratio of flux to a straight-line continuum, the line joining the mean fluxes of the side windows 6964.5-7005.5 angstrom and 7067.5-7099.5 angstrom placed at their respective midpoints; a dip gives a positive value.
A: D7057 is 1.2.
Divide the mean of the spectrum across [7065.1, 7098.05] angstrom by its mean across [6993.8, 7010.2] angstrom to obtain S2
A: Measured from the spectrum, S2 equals 1.3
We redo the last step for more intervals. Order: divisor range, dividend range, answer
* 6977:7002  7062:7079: 1.08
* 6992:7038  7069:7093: 1.21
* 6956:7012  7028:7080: 1.07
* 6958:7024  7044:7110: 1.15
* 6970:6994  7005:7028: 0.83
